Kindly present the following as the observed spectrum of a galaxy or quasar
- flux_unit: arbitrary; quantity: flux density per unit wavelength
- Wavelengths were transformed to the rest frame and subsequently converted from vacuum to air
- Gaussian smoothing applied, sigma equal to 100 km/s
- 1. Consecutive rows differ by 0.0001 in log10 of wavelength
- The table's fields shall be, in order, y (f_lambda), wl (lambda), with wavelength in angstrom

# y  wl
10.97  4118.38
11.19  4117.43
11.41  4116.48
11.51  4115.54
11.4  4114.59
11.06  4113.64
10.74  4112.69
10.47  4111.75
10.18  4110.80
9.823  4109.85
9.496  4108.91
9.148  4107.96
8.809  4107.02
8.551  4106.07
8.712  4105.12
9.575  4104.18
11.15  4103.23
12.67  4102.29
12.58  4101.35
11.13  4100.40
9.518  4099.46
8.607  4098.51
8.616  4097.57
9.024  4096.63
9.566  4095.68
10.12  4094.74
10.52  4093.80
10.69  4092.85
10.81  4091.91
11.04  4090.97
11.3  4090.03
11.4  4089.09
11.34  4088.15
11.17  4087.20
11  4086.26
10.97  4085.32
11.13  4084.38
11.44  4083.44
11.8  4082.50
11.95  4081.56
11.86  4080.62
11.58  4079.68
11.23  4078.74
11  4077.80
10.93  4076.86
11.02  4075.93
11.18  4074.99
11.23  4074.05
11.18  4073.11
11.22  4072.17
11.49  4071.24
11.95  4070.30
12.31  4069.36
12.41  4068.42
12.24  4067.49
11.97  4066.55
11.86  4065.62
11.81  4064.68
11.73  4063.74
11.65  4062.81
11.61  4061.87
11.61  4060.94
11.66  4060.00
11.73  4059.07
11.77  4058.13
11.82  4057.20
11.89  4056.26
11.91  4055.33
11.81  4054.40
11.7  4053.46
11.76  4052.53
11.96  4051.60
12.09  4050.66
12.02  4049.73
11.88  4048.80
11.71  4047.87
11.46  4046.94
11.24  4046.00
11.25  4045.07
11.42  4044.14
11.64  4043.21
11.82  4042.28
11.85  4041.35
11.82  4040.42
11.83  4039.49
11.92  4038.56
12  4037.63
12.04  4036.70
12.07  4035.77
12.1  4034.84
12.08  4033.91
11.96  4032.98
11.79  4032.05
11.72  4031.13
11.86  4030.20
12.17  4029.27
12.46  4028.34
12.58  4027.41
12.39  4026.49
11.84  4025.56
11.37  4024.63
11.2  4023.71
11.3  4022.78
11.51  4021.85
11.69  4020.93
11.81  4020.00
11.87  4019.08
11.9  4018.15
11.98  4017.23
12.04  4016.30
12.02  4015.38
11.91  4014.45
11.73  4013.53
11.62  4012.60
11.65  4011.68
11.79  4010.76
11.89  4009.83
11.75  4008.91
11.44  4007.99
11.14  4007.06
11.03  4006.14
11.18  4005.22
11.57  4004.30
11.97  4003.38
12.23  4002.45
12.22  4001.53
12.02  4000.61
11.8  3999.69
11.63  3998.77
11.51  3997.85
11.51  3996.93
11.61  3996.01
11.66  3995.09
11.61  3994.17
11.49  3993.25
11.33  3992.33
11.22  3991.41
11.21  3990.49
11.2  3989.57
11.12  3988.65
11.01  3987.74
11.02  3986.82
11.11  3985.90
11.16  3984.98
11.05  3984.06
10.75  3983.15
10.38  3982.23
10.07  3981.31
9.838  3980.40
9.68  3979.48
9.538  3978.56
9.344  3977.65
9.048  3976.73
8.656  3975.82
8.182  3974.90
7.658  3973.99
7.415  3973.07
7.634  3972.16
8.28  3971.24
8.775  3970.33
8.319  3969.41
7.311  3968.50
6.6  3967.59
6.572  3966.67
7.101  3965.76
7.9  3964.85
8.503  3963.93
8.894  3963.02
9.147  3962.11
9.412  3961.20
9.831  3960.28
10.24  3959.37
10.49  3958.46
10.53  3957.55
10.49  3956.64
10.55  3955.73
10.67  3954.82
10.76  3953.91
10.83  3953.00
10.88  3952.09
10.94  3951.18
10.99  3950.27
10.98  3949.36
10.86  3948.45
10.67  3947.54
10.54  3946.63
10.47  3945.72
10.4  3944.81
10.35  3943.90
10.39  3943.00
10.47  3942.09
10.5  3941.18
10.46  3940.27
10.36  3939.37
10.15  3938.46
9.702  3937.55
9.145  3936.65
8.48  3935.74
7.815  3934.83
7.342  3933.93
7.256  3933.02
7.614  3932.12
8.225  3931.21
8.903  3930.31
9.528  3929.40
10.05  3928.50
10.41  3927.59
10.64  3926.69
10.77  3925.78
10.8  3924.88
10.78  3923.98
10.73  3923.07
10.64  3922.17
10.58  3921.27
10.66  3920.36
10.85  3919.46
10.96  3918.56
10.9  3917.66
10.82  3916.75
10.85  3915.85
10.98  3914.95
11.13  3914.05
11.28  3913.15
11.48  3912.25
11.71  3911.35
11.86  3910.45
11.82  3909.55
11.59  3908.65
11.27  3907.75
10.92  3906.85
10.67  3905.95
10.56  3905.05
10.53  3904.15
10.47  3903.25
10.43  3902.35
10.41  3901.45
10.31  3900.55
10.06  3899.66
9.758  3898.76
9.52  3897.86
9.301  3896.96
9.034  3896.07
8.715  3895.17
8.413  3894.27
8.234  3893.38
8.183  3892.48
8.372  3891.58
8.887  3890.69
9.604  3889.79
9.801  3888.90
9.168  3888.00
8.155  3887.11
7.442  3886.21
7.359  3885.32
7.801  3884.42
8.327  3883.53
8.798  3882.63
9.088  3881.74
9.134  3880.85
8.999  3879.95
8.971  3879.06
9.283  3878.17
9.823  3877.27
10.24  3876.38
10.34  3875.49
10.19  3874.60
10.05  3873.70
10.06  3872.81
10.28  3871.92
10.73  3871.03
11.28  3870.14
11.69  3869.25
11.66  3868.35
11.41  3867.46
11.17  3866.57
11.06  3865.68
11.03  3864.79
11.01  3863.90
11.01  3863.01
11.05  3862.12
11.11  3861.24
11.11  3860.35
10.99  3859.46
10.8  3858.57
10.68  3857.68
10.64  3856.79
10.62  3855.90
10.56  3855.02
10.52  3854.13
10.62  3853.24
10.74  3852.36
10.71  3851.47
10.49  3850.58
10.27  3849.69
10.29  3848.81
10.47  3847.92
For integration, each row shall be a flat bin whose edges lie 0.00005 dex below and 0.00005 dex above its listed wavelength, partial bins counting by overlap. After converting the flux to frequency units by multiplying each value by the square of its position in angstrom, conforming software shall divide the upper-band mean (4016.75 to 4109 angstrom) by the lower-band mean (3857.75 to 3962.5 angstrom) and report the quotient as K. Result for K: 1.2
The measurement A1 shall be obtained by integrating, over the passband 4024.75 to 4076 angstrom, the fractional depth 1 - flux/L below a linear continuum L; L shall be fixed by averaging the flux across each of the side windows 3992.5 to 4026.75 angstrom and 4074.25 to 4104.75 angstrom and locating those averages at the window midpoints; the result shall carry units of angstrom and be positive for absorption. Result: -2.45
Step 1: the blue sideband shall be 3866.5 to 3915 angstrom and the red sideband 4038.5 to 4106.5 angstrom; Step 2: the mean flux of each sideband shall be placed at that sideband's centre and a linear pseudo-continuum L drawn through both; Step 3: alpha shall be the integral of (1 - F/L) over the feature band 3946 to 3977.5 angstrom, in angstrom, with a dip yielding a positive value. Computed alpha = 3.5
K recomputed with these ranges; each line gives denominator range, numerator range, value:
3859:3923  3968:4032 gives 1.14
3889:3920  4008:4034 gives 1.22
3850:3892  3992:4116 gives 1.24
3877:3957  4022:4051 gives 1.26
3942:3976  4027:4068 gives 1.31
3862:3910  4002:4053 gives 1.28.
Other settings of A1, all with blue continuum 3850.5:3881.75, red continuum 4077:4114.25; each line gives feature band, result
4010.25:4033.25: -2.81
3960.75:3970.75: 2.38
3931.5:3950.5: 1.48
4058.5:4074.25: -1.78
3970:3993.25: 1.43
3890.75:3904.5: 1.47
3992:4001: -0.91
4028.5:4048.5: -2.37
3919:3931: 0.21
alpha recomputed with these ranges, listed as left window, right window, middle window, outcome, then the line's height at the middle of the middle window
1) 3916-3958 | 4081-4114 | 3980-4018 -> -4.3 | 10.3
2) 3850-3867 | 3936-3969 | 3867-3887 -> 1.9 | 10.6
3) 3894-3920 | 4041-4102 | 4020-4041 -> -1.4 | 11.2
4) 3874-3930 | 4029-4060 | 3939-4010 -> 4.2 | 10.9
